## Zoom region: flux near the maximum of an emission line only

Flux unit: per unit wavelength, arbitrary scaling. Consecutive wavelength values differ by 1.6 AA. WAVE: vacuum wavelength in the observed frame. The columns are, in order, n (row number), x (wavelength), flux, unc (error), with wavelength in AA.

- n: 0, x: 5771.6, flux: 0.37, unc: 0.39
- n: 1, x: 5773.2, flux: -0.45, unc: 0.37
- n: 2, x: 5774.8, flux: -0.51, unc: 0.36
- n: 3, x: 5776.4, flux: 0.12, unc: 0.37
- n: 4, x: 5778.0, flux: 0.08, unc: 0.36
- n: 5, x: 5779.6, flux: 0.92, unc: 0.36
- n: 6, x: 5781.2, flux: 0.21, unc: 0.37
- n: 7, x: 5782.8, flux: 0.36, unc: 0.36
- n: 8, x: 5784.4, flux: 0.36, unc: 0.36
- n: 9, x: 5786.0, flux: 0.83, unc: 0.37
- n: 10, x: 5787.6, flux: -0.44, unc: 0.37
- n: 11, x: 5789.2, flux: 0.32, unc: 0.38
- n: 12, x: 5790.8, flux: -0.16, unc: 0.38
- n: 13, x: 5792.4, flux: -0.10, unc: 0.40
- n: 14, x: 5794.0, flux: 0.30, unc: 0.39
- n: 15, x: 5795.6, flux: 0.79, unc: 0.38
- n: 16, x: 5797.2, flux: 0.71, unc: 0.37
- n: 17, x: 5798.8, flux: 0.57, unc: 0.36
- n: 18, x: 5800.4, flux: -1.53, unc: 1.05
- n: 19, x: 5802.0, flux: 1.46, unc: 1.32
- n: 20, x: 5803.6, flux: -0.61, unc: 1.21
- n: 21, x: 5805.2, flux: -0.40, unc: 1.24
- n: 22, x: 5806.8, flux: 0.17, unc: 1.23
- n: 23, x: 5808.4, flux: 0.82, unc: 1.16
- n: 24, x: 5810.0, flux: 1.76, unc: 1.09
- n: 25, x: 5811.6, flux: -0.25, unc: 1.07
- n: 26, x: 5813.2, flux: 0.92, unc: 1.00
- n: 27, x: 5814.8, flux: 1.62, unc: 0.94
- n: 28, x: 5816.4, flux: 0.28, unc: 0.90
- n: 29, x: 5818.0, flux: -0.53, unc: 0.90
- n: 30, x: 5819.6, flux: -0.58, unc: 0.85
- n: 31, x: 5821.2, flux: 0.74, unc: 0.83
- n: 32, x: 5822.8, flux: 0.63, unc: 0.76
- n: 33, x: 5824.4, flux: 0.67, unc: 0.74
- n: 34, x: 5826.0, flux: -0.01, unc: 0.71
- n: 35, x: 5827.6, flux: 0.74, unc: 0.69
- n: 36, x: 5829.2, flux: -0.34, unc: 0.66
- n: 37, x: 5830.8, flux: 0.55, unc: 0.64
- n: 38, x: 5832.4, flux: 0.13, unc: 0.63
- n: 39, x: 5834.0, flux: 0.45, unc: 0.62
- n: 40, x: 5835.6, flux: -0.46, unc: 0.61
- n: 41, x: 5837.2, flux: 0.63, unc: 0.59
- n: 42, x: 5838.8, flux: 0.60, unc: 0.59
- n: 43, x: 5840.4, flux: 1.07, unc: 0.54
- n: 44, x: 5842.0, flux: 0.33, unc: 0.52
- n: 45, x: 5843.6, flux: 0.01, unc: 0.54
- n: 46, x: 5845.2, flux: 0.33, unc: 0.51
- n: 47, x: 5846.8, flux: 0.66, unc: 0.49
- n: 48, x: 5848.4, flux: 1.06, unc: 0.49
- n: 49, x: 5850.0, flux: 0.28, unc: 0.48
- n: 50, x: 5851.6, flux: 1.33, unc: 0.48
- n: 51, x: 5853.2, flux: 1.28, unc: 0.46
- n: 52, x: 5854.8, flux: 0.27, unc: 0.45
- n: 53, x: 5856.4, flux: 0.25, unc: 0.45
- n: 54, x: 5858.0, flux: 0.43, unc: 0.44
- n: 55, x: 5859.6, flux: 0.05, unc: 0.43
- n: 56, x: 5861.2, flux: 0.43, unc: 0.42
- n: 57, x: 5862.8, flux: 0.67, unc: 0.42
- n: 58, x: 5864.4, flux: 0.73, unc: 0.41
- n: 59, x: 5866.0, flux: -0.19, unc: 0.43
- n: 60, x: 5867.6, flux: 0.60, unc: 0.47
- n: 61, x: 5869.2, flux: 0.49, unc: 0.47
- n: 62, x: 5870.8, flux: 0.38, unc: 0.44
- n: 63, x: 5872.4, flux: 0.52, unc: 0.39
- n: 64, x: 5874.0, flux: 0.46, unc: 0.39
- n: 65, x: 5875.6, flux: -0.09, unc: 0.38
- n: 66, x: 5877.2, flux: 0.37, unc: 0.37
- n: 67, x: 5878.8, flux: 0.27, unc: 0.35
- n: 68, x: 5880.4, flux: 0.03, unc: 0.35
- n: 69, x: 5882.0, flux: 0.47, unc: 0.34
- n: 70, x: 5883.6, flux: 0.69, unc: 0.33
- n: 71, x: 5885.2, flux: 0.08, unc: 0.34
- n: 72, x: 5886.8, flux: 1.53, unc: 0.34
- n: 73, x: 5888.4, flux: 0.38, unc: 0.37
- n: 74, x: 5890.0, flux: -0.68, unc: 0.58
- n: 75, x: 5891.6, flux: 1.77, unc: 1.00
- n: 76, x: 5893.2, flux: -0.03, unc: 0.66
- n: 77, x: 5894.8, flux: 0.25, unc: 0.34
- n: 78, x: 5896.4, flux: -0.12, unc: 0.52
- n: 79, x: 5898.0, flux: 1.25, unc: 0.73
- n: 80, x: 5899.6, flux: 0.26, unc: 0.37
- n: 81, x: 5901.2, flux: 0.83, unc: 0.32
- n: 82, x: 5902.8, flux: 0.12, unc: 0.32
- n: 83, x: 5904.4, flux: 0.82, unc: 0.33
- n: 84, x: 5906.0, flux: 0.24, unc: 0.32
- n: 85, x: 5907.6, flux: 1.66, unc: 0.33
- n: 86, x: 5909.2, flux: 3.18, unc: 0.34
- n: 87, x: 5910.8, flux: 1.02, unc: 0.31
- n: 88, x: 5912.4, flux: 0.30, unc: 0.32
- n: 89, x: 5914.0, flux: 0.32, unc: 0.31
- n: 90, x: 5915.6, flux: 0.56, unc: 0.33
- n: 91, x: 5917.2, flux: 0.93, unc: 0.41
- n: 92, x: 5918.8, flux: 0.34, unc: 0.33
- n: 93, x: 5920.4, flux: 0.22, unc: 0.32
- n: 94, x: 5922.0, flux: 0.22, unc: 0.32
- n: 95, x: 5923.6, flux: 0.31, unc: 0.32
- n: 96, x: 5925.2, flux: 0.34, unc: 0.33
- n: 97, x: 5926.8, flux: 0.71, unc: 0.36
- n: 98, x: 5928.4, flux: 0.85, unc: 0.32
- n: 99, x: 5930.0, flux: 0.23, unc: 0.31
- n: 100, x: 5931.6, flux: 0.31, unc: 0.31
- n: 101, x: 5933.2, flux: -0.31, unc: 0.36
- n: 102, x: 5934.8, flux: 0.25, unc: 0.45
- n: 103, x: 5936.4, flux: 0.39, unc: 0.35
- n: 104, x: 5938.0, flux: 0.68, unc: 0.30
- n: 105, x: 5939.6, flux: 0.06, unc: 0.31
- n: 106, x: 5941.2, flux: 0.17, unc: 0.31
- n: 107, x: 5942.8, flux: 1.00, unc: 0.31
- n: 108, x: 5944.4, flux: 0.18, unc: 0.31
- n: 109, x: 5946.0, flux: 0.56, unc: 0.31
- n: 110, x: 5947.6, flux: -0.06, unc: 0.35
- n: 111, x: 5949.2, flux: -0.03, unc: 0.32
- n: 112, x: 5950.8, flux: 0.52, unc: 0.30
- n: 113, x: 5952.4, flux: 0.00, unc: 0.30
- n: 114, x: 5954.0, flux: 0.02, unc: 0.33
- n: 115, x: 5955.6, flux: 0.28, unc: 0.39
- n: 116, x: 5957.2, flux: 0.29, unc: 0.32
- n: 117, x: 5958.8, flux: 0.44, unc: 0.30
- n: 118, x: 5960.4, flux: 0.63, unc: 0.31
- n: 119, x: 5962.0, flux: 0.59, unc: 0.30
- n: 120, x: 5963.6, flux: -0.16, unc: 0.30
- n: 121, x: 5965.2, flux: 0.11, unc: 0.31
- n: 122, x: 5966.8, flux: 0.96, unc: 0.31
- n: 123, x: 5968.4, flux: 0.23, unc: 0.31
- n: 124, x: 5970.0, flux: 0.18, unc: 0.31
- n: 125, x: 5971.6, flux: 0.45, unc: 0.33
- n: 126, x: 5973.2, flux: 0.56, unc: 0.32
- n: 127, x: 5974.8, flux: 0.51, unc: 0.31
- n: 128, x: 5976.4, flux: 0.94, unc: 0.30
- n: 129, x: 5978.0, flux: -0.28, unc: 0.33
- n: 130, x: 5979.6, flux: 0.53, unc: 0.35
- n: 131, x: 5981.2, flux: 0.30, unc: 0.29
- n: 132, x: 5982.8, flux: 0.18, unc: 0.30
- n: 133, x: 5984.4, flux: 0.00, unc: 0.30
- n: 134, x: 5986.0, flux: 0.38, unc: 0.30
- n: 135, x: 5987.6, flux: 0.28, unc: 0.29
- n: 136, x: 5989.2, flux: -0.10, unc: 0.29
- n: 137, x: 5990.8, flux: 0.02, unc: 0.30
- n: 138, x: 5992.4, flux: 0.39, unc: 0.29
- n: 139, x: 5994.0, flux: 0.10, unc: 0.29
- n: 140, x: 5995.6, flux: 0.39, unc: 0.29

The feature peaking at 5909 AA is [O III] 5007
